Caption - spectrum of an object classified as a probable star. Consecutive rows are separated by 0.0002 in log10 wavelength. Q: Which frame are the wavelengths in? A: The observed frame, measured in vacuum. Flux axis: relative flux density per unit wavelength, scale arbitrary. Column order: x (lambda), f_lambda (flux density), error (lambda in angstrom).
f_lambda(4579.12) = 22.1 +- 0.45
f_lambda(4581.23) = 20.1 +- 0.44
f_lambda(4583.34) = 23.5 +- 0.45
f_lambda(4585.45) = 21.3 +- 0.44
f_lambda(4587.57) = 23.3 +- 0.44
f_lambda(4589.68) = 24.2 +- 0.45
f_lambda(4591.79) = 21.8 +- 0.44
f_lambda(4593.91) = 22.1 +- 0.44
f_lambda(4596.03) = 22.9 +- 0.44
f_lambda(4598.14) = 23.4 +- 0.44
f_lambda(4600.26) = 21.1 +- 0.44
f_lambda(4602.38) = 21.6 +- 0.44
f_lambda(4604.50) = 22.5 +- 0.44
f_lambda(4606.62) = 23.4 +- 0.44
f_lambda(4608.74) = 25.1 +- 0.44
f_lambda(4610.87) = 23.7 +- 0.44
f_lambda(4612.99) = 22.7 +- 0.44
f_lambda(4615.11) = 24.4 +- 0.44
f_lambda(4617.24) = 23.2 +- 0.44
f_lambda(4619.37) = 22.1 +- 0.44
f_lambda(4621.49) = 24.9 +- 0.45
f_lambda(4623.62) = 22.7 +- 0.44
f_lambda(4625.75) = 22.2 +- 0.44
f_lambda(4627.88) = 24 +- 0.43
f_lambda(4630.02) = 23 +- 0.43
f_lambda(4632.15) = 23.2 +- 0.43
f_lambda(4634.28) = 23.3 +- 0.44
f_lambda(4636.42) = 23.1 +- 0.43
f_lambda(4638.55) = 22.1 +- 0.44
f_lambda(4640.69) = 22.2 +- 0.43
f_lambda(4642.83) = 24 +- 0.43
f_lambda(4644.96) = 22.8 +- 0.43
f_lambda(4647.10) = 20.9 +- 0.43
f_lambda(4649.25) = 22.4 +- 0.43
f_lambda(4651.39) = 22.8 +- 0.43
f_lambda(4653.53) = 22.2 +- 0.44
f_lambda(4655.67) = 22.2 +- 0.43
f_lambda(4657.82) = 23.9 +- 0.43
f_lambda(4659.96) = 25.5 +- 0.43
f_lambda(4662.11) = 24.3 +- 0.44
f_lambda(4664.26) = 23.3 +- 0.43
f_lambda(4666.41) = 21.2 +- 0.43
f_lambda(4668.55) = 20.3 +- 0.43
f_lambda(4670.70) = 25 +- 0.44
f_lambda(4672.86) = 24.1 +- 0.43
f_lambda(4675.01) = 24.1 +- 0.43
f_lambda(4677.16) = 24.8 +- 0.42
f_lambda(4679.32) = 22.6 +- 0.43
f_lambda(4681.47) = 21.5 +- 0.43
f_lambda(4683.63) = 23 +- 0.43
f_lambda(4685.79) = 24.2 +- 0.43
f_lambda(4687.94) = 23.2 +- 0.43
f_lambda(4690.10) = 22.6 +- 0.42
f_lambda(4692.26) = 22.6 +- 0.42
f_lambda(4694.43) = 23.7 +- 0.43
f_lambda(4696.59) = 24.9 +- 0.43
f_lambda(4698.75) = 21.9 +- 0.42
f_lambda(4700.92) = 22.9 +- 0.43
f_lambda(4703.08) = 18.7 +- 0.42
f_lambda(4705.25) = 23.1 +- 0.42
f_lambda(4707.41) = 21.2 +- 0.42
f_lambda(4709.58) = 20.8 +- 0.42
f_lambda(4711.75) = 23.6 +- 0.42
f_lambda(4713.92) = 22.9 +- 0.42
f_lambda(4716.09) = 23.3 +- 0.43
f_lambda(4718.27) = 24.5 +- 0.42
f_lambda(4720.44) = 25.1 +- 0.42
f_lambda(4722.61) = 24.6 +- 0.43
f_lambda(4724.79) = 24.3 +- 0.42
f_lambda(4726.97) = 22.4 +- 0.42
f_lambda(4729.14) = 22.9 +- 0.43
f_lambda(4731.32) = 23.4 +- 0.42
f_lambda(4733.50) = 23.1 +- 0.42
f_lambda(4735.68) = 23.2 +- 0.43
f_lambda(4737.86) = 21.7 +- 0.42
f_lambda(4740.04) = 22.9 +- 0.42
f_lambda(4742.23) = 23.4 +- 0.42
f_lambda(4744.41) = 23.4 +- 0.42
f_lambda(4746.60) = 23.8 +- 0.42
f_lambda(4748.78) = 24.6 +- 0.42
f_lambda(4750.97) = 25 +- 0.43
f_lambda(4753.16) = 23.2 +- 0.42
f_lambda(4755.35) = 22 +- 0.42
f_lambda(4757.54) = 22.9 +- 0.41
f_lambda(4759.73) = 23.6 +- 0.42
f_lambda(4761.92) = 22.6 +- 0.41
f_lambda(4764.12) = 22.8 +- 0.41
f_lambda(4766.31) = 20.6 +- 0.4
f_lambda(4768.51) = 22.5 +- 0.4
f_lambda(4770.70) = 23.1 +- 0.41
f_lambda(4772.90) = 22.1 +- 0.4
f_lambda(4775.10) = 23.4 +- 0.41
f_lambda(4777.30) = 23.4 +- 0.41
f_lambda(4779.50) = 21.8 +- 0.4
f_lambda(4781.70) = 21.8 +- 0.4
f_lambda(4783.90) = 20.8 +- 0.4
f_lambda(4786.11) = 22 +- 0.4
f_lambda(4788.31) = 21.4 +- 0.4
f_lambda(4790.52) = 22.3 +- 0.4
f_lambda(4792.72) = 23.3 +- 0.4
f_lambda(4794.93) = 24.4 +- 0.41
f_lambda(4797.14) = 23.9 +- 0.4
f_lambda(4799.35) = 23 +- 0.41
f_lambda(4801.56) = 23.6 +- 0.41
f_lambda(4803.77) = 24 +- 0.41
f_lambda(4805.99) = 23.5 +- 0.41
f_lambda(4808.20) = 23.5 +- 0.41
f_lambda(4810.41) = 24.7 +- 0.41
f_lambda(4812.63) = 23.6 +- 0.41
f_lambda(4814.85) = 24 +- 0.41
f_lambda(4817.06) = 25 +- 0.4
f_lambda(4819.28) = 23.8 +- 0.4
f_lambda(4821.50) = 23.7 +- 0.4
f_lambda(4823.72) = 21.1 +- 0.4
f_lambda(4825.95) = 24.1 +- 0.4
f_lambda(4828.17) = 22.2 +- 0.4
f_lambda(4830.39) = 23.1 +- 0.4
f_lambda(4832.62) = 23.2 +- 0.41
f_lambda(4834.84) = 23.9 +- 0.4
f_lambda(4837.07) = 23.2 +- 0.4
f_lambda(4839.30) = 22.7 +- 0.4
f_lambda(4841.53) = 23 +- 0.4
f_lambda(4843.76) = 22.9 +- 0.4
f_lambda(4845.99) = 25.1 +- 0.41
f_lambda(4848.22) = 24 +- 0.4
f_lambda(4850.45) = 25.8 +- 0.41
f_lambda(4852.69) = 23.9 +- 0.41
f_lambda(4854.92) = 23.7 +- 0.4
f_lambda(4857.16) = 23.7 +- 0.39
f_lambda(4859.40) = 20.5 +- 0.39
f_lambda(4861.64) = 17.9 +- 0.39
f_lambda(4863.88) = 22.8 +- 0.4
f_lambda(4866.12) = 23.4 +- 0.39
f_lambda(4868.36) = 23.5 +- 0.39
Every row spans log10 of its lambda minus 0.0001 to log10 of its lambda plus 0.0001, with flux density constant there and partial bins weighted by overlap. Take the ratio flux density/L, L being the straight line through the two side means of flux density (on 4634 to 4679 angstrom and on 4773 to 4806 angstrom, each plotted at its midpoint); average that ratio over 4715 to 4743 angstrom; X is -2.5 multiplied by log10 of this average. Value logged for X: -0.02 mag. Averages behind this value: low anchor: 23.1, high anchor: 22.8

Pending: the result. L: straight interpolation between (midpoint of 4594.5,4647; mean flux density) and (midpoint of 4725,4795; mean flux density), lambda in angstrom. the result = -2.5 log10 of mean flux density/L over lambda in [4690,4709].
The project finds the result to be 0.03 mag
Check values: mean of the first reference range 23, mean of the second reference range 22.8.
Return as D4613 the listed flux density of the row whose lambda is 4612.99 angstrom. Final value 22.7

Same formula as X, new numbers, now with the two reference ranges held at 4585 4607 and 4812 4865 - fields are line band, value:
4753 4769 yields 0.02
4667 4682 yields -0.02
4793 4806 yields -0.03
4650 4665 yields -0.04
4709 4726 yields -0.04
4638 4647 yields 0.00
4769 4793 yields 0.04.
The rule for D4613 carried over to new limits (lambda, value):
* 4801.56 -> 23.6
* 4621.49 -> 24.9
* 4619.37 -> 22.1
